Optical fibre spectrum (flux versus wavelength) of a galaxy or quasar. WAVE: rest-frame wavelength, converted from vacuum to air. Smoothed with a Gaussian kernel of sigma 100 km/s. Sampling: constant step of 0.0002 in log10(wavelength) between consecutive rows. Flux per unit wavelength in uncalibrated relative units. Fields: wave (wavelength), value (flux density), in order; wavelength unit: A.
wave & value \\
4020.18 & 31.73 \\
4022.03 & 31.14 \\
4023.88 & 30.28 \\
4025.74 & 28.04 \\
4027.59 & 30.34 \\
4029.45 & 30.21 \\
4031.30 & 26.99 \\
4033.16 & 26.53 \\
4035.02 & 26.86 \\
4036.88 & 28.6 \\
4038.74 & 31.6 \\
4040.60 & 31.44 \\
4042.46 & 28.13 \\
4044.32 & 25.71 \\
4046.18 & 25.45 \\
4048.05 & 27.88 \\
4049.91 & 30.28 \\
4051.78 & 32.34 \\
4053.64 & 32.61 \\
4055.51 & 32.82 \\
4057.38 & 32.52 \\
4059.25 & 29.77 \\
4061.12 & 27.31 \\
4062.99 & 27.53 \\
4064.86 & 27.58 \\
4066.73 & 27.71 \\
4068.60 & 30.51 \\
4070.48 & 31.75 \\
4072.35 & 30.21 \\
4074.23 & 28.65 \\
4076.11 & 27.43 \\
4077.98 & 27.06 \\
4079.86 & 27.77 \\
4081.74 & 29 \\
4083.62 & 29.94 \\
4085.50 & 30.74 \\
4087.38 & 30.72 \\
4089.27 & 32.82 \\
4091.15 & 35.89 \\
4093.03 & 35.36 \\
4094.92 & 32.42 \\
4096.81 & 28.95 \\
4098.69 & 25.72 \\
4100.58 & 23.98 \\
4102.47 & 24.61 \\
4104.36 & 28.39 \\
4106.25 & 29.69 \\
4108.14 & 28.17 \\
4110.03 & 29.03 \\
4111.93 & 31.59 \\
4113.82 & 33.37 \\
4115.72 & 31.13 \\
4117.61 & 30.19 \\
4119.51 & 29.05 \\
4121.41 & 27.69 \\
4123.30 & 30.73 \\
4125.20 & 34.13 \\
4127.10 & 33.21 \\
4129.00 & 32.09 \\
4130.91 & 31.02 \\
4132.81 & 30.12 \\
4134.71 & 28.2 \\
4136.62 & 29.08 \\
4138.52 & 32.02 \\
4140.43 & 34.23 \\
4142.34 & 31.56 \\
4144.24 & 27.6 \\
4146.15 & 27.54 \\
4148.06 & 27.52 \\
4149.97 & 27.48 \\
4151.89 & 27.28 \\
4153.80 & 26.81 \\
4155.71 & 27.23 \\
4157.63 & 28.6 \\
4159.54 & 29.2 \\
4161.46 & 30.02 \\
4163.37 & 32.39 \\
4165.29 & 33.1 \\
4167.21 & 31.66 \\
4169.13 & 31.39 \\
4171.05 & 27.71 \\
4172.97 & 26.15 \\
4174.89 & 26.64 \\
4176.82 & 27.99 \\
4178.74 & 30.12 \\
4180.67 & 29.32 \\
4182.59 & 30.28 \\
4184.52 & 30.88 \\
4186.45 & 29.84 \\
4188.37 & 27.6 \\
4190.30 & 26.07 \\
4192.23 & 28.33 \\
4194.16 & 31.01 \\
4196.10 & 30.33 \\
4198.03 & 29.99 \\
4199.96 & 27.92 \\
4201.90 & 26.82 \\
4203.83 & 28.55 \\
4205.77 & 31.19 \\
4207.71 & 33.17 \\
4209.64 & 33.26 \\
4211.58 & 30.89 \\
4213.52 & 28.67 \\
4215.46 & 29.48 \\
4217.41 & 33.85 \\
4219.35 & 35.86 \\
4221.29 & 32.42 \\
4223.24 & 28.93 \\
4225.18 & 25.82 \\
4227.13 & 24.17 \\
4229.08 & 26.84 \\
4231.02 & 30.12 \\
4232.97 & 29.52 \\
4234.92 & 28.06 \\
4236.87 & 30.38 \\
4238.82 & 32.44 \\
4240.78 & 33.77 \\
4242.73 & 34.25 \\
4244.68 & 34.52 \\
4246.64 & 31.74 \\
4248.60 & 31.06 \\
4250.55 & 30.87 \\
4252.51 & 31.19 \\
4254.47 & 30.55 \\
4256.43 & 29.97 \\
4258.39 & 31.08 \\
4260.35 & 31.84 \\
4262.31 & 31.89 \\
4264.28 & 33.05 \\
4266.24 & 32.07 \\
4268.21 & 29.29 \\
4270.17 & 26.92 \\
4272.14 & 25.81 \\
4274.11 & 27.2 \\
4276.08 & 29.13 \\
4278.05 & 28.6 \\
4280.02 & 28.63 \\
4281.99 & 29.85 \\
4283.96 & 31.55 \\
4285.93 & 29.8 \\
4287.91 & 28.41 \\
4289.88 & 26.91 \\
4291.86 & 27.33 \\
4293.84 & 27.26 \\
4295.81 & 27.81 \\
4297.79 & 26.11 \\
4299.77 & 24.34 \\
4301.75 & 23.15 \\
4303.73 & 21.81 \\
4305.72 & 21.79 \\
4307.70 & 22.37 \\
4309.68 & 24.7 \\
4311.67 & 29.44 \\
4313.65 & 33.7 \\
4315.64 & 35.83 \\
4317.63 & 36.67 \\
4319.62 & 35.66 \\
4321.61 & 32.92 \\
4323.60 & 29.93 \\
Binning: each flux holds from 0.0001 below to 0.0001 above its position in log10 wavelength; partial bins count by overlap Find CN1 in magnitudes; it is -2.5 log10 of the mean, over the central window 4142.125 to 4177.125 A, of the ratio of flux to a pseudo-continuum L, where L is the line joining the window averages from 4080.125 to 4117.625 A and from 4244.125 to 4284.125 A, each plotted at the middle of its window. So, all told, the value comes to 0.05 mag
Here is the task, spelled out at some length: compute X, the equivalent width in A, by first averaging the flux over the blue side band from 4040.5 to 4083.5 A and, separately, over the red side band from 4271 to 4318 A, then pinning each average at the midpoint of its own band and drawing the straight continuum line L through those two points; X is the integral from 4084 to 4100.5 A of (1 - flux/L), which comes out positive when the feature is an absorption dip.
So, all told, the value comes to -1.22 A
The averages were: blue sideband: 29.2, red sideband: 27.7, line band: 31.1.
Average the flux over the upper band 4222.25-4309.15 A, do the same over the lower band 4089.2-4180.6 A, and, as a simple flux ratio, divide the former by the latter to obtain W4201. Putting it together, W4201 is 1.0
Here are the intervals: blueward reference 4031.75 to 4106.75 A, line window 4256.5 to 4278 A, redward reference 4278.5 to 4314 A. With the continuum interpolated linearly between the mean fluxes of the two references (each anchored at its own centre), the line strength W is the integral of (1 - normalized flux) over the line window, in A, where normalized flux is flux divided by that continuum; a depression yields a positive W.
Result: -2.06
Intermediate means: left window 29.3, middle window 29.8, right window 26.8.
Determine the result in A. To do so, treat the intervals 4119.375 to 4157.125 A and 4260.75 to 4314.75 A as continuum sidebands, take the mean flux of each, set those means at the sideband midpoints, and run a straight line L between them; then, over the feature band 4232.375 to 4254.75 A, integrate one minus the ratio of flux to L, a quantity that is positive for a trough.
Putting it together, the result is -2.5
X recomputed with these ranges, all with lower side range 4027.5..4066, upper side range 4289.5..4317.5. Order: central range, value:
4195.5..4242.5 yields -4.29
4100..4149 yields -2.47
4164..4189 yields -1.33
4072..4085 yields 0.13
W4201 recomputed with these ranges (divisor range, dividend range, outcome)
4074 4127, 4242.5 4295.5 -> 1.00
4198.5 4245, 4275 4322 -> 0.94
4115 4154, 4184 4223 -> 1.01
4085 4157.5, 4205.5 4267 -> 1.04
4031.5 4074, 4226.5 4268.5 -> 1.06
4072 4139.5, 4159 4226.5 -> 1.00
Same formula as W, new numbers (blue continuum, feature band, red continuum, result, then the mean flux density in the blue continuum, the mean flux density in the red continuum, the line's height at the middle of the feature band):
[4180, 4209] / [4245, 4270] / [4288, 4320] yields -2.4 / 29.5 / 27.7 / 28.4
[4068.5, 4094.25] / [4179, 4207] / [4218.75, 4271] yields 1.3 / 30.6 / 30.7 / 30.6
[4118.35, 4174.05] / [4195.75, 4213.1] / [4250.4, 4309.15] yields -0.7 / 29.8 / 28.1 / 29.1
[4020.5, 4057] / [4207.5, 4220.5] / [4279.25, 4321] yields -1.6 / 29.4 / 28.3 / 28.7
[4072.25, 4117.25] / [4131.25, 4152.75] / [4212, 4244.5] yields 0.4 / 29.7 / 30.4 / 29.9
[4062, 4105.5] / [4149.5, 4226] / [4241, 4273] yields 1.9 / 29.3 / 31.1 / 30.4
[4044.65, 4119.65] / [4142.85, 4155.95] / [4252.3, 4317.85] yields 0.8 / 29.7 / 28.6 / 29.3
